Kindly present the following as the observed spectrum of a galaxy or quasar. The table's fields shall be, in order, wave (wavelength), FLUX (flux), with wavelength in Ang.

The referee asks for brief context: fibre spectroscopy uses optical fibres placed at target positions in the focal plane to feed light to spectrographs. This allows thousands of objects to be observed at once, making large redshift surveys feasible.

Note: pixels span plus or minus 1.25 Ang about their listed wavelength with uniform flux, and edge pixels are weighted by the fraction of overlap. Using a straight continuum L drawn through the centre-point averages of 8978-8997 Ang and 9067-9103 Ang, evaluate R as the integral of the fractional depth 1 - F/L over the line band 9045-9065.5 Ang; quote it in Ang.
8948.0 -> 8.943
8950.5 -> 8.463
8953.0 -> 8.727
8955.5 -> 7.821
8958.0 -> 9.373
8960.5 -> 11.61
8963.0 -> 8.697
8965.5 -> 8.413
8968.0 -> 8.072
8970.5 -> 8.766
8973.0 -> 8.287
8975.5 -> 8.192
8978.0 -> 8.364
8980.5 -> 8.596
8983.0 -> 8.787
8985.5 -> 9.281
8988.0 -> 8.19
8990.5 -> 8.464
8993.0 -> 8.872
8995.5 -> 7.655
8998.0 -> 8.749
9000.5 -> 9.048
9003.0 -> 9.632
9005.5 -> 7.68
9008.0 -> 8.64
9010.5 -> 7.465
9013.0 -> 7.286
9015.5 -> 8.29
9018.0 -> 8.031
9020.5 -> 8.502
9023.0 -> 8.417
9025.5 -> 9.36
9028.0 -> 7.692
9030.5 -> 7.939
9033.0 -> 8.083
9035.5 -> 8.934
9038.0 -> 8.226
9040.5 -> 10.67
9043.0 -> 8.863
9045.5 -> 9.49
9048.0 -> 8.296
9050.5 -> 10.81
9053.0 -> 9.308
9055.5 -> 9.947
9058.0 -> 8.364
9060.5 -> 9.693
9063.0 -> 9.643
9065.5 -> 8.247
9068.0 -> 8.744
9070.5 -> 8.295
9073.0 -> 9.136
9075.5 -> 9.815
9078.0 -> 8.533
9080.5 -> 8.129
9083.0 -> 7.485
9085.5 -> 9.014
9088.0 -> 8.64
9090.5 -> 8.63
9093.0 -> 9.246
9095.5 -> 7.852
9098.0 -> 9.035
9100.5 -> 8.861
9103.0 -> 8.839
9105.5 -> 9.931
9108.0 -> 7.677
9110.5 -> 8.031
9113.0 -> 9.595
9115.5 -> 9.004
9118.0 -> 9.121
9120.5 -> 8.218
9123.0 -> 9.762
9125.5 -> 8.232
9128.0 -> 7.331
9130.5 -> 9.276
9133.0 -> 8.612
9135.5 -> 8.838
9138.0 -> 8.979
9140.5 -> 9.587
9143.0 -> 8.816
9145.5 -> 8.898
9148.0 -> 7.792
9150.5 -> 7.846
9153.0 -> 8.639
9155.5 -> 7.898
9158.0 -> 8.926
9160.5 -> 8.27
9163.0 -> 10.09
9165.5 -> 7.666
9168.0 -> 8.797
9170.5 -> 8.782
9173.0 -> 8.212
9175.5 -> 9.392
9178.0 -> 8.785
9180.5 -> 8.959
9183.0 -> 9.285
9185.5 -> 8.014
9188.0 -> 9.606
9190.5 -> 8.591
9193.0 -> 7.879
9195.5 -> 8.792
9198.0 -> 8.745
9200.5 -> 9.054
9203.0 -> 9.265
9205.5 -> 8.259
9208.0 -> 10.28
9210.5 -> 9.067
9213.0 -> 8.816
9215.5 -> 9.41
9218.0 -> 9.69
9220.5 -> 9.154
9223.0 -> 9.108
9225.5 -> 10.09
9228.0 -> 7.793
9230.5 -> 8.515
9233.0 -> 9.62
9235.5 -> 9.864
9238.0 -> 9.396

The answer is -1.74 Ang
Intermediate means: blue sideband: 8.54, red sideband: 8.68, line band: 9.37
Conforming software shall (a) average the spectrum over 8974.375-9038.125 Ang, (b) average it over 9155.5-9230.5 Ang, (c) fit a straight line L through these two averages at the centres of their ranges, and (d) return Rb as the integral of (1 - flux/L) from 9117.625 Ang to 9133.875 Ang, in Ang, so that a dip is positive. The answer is 0.18 Ang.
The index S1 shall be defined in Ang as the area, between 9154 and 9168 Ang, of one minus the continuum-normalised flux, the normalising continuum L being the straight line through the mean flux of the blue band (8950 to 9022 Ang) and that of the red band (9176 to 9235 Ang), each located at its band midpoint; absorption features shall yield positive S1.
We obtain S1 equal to 0.5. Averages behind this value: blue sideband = 8.55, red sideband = 9.01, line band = 8.59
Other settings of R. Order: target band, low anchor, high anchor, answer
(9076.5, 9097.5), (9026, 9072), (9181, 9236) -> 1.2 Ang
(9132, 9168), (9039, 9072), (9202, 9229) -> 2.2 Ang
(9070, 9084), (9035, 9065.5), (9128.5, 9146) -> 0.9 Ang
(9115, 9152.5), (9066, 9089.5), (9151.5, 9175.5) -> -0.2 Ang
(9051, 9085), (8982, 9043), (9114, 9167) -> -1.4 Ang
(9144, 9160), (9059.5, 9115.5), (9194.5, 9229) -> 1.1 Ang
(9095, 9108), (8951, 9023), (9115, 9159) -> -0.3 Ang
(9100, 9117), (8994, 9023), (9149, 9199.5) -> -0.7 Ang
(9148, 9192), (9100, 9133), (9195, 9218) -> 1.5 Ang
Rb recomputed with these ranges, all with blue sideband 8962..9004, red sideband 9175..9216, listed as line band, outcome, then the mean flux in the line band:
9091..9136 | 0.3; 8.74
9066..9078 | -0.2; 8.9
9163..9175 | 0.4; 8.61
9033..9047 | -0.7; 9.12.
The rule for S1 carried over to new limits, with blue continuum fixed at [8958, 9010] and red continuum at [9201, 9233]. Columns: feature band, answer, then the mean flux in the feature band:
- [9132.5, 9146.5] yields 0.0 Ang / 8.97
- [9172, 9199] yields 1.0 Ang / 8.76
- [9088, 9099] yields 0.3 Ang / 8.68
